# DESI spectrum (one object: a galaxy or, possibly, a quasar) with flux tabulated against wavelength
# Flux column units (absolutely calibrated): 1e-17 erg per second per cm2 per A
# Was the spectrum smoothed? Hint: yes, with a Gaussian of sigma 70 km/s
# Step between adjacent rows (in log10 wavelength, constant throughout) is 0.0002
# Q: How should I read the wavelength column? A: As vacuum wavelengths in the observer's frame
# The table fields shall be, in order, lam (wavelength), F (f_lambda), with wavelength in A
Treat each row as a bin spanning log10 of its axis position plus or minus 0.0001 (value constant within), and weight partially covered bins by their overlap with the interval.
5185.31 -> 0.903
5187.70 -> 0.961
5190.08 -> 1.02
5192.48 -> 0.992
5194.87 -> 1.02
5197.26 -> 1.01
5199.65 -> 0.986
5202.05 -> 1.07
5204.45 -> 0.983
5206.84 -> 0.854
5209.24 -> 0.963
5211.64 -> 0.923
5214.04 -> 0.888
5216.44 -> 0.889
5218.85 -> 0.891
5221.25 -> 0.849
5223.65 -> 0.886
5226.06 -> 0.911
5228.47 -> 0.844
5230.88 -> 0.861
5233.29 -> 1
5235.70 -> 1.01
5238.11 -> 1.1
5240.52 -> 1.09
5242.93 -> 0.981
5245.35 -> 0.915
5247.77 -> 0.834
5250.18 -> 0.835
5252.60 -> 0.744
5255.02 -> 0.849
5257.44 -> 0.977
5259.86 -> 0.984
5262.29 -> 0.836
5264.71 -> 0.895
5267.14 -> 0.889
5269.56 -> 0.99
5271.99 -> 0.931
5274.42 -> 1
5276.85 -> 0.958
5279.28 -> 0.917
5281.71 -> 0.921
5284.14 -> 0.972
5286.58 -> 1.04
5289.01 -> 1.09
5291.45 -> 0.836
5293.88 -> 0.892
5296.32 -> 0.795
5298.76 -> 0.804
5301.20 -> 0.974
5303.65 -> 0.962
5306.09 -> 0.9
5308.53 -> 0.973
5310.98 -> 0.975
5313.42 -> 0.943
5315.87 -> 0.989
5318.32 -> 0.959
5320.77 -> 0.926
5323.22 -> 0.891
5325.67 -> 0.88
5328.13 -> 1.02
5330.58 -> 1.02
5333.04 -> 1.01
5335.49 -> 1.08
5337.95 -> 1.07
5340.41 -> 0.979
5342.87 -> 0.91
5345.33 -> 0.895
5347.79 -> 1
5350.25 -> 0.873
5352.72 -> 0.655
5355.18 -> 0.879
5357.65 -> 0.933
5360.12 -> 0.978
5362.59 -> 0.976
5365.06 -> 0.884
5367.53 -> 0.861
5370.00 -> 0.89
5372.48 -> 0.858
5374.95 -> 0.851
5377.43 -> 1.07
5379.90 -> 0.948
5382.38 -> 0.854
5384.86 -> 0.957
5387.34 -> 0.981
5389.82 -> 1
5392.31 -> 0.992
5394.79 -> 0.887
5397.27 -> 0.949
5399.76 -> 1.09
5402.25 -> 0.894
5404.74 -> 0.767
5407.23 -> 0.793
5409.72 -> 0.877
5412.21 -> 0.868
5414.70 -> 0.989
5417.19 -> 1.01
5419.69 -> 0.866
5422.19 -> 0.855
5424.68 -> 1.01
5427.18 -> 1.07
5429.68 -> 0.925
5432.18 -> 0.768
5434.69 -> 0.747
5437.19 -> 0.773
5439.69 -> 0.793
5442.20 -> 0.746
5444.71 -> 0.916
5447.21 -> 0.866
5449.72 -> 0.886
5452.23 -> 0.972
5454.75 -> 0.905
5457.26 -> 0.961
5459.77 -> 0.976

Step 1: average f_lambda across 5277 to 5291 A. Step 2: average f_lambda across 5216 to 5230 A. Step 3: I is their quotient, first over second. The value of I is 1.11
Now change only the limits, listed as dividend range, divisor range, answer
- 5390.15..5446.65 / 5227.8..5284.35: 0.96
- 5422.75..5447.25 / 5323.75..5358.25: 0.91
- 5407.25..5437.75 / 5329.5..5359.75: 0.95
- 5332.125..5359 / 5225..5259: 1.01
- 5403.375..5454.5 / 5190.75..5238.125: 0.93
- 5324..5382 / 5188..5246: 0.98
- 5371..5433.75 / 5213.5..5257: 1.01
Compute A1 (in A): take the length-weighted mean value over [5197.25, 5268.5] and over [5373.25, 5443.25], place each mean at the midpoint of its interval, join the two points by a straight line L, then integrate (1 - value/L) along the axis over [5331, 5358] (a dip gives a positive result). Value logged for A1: -0.76 A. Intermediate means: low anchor 0.924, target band 0.937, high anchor 0.905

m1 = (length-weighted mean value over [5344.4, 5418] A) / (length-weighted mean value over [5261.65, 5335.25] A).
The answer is 1.0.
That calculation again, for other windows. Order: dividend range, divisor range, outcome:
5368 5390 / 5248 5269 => 1.06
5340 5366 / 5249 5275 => 1.00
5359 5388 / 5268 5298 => 0.98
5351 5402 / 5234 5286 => 0.99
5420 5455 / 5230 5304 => 0.94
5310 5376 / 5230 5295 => 0.99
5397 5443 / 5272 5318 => 0.94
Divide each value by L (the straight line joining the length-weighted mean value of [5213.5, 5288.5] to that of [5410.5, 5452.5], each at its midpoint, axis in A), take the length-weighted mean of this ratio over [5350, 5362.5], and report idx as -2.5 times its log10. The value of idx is 0.04 mag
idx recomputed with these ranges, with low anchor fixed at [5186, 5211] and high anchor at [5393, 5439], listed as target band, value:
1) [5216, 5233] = 0.107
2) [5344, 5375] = 0.036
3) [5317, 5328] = 0.010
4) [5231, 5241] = -0.064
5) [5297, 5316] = 0.008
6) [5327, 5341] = -0.114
